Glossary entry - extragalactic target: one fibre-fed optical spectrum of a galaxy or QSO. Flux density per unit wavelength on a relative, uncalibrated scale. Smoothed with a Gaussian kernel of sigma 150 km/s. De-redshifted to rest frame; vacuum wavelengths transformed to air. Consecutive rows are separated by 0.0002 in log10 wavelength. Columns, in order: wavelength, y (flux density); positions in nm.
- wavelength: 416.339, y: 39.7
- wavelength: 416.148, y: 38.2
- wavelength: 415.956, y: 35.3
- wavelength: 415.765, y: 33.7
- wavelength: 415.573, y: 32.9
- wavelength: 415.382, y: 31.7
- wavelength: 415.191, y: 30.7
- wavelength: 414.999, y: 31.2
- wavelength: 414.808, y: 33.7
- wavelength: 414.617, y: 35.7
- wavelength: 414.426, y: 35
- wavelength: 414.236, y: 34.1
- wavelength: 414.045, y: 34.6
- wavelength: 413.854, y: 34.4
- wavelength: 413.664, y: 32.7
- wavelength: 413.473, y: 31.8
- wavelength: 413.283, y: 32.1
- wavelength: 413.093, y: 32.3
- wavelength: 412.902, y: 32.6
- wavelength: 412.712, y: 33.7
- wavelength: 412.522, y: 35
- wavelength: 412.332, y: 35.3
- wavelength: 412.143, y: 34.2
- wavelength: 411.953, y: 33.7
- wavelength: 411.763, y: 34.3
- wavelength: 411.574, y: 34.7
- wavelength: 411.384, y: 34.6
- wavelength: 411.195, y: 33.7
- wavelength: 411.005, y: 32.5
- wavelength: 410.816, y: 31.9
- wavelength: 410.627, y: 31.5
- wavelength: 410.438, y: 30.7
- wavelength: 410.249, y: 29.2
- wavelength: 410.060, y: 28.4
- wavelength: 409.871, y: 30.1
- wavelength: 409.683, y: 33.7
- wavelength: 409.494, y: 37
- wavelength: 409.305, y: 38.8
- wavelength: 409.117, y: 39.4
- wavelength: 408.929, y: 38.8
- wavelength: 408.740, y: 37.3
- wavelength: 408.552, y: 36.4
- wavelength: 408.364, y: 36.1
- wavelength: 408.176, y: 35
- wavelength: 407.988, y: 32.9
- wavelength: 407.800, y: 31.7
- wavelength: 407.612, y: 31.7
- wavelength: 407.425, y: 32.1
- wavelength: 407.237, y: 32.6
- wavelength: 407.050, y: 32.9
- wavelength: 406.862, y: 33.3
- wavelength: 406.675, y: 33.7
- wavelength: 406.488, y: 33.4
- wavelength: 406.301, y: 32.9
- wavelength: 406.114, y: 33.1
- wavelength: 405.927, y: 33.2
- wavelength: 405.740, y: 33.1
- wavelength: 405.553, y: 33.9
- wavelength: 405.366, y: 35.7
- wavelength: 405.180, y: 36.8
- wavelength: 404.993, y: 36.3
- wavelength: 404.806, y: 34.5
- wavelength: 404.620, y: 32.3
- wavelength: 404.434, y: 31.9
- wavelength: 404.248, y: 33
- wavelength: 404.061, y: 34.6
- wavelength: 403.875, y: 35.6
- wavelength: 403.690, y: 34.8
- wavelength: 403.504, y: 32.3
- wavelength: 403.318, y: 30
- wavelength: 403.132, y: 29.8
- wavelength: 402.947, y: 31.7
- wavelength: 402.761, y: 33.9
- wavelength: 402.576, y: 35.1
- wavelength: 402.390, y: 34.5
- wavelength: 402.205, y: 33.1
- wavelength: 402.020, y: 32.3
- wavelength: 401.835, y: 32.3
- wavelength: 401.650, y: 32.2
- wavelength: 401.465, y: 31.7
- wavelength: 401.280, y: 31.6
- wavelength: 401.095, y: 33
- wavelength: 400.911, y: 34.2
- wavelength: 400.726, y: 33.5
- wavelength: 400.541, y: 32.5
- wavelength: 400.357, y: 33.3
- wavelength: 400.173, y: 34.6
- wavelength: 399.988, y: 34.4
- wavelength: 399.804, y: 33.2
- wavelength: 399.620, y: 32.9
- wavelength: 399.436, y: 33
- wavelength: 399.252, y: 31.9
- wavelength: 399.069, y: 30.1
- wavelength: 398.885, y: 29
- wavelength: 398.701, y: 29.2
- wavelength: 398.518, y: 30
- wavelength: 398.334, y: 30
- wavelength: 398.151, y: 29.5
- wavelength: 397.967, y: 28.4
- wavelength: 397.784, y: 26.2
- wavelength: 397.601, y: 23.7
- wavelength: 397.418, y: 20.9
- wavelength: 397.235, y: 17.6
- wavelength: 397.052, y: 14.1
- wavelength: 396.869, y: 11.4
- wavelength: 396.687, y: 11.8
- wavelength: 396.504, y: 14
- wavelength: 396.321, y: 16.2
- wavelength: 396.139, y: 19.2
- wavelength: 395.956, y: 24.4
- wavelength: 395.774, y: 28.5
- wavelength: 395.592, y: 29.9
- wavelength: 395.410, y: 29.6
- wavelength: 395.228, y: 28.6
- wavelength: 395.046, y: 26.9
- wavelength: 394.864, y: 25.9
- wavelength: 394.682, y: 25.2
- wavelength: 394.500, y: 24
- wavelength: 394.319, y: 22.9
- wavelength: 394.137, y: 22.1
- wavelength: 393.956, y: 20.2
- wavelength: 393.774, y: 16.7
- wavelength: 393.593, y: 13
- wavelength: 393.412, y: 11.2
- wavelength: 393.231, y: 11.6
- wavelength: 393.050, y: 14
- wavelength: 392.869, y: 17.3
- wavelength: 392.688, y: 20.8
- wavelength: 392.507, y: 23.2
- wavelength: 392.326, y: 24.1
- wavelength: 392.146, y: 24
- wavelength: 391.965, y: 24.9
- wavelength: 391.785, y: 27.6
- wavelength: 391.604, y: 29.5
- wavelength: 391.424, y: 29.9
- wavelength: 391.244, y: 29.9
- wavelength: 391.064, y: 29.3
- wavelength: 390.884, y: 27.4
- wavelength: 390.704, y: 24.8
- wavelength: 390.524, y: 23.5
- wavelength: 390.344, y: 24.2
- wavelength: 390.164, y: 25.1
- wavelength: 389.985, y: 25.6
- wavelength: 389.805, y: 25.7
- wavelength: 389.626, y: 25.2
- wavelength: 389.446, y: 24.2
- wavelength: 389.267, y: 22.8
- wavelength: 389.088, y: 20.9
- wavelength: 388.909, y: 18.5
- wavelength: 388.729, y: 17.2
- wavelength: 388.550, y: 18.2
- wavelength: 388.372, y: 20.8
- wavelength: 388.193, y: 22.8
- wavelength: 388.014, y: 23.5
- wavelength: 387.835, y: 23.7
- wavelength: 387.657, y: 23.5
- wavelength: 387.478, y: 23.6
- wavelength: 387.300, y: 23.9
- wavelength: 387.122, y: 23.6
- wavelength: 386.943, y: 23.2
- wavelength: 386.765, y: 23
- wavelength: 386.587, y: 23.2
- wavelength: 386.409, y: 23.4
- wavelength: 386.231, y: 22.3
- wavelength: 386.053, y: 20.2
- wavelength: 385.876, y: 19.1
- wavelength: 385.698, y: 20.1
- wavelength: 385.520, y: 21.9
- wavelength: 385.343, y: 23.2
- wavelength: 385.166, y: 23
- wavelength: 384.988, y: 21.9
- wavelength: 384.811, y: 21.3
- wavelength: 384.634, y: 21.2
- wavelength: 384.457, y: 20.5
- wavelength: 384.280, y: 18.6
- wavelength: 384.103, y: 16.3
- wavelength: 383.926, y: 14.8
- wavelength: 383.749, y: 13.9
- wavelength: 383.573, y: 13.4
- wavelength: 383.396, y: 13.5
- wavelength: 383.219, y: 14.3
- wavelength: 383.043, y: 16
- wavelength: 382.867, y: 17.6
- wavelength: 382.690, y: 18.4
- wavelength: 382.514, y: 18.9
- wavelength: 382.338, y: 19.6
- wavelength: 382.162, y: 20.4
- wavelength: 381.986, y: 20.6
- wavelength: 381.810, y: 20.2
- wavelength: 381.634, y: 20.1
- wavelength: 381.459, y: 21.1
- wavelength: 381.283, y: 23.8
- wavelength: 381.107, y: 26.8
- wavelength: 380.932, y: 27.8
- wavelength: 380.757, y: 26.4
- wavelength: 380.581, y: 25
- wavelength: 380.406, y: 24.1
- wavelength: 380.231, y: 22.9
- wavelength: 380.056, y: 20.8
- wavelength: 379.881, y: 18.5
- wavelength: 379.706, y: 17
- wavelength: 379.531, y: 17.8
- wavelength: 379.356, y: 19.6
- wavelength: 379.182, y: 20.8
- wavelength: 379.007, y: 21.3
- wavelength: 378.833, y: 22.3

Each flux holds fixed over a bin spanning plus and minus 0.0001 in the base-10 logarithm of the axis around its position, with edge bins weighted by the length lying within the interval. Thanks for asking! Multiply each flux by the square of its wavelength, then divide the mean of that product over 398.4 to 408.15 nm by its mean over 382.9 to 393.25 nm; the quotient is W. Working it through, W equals 1.63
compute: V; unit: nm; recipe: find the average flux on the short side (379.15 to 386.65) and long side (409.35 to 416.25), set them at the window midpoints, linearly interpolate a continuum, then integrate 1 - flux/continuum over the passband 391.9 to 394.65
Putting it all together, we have 0.59 nm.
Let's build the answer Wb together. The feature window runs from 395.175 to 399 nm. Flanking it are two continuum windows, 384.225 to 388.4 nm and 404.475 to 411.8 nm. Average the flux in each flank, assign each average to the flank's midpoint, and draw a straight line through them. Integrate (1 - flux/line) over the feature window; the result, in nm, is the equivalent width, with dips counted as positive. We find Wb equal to 0.620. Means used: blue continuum 22.2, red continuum 33.8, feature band 23.4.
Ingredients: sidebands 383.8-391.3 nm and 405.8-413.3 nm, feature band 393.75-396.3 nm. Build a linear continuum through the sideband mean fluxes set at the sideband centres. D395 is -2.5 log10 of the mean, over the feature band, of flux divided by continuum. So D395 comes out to 0.07 mag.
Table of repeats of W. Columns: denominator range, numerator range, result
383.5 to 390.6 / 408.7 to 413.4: 1.77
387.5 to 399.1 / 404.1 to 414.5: 1.59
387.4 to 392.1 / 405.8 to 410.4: 1.53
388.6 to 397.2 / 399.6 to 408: 1.58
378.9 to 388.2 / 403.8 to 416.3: 1.86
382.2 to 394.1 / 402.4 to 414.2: 1.75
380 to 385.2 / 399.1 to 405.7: 1.84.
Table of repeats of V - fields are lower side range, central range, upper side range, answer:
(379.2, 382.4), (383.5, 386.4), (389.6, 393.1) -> 0.43 nm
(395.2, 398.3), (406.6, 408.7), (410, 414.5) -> -0.27 nm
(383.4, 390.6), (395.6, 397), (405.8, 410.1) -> 0.44 nm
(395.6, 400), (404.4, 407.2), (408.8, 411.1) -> -0.30 nm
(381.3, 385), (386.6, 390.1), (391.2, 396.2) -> -0.35 nm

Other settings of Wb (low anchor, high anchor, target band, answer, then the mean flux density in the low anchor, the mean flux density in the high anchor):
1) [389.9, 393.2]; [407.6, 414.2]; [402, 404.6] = -0.25 nm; 24.5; 33.8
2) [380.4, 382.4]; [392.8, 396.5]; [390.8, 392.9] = -0.42 nm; 23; 21.2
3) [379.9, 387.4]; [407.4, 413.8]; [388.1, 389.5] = 0.16 nm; 20.7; 33.7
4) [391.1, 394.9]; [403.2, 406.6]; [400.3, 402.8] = -0.22 nm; 21.9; 33.7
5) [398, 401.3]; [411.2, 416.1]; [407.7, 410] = -0.17 nm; 31.9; 33.6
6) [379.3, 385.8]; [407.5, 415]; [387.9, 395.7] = 0.43 nm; 20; 33.8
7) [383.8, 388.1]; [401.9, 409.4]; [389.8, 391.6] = -0.16 nm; 21.6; 34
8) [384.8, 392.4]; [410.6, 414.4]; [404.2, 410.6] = -0.50 nm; 23.6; 33.6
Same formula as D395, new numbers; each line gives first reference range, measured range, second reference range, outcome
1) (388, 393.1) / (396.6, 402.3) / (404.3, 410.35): 0.019 mag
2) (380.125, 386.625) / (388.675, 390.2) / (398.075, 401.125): 0.088 mag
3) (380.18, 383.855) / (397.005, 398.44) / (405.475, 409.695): 0.199 mag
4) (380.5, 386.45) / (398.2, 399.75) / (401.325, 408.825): -0.039 mag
